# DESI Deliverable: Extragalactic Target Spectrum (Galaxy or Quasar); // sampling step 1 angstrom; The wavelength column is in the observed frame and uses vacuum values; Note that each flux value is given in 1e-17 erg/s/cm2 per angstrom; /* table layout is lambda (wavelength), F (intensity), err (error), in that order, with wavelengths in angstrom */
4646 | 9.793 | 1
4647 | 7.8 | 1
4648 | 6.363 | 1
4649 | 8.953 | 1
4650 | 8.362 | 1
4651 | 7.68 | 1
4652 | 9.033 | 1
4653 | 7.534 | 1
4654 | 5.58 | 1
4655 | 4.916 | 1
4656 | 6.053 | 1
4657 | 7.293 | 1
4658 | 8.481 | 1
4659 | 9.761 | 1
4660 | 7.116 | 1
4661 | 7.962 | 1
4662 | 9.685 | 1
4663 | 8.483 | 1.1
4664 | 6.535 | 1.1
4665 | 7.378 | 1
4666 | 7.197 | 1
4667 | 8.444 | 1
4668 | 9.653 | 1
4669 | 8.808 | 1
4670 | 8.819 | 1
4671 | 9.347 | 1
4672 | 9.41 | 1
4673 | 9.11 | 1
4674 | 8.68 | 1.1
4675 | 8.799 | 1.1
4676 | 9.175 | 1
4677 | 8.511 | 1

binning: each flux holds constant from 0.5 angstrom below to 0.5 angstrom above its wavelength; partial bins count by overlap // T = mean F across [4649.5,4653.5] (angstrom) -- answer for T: 8.15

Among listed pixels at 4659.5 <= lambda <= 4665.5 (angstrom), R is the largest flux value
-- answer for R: 9.685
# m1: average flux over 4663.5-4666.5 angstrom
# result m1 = 7.04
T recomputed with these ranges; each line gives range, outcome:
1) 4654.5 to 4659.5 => 7.3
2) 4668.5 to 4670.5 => 8.81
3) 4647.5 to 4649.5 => 7.66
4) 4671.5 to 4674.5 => 9.07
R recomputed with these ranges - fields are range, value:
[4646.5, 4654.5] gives 9.033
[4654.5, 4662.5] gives 9.761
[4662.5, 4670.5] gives 9.653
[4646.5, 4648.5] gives 7.8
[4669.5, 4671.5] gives 9.347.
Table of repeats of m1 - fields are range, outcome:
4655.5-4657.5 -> 6.67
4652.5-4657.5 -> 6.28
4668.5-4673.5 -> 9.1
